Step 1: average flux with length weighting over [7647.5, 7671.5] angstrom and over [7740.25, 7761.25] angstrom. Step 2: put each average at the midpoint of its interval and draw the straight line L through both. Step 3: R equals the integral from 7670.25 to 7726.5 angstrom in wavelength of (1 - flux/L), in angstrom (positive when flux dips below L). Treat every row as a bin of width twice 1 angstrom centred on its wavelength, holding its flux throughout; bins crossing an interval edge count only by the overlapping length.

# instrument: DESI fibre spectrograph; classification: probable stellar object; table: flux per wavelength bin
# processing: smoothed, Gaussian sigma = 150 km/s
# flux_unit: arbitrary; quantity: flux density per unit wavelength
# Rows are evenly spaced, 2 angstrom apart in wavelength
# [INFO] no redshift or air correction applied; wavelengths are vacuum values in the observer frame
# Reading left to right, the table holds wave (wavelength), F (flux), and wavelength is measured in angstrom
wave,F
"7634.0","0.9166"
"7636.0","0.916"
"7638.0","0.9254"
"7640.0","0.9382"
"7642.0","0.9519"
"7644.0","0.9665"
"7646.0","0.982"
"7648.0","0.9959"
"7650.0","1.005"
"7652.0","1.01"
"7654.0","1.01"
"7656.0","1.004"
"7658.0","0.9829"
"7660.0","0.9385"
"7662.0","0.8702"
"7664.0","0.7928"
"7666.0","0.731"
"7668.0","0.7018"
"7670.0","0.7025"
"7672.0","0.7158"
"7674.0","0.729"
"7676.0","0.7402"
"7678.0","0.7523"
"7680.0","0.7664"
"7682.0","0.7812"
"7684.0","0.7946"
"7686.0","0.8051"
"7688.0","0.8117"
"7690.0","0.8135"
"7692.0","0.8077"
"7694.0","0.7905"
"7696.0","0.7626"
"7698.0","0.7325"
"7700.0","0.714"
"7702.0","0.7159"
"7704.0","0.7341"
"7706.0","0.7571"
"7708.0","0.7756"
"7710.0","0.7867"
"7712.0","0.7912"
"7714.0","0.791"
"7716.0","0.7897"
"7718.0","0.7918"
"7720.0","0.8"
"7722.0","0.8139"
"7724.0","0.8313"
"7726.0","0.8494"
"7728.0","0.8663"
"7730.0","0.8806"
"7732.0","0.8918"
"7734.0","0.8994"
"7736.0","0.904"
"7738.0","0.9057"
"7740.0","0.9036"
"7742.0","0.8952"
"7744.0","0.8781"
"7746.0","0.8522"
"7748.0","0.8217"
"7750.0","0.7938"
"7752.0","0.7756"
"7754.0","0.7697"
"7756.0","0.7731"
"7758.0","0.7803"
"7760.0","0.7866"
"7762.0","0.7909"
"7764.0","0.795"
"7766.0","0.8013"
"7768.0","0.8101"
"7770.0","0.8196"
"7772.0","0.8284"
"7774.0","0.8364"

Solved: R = 5.4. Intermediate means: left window 0.89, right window 0.816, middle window 0.775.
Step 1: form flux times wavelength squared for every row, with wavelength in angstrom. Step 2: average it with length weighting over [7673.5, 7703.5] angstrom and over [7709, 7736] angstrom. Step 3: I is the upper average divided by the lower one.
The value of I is 1.1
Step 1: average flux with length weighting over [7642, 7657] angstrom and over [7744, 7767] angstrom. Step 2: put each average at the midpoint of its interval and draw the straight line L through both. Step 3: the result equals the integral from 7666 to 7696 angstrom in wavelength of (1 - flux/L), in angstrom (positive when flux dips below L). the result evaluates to 5.5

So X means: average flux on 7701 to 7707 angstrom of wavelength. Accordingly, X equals 0.736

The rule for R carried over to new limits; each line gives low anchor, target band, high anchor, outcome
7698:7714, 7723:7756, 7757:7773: -3.1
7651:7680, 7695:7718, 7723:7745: 2.7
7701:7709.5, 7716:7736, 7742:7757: -1.7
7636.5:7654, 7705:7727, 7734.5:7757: 2.1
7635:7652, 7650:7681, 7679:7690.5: 1.4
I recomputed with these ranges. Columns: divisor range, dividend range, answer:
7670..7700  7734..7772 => 1.10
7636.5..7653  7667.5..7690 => 0.79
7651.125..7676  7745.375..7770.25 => 0.97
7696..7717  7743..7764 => 1.07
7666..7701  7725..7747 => 1.18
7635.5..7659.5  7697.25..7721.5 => 0.80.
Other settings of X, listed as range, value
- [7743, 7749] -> 0.851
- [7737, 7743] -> 0.901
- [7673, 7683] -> 0.754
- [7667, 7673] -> 0.707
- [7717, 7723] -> 0.802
